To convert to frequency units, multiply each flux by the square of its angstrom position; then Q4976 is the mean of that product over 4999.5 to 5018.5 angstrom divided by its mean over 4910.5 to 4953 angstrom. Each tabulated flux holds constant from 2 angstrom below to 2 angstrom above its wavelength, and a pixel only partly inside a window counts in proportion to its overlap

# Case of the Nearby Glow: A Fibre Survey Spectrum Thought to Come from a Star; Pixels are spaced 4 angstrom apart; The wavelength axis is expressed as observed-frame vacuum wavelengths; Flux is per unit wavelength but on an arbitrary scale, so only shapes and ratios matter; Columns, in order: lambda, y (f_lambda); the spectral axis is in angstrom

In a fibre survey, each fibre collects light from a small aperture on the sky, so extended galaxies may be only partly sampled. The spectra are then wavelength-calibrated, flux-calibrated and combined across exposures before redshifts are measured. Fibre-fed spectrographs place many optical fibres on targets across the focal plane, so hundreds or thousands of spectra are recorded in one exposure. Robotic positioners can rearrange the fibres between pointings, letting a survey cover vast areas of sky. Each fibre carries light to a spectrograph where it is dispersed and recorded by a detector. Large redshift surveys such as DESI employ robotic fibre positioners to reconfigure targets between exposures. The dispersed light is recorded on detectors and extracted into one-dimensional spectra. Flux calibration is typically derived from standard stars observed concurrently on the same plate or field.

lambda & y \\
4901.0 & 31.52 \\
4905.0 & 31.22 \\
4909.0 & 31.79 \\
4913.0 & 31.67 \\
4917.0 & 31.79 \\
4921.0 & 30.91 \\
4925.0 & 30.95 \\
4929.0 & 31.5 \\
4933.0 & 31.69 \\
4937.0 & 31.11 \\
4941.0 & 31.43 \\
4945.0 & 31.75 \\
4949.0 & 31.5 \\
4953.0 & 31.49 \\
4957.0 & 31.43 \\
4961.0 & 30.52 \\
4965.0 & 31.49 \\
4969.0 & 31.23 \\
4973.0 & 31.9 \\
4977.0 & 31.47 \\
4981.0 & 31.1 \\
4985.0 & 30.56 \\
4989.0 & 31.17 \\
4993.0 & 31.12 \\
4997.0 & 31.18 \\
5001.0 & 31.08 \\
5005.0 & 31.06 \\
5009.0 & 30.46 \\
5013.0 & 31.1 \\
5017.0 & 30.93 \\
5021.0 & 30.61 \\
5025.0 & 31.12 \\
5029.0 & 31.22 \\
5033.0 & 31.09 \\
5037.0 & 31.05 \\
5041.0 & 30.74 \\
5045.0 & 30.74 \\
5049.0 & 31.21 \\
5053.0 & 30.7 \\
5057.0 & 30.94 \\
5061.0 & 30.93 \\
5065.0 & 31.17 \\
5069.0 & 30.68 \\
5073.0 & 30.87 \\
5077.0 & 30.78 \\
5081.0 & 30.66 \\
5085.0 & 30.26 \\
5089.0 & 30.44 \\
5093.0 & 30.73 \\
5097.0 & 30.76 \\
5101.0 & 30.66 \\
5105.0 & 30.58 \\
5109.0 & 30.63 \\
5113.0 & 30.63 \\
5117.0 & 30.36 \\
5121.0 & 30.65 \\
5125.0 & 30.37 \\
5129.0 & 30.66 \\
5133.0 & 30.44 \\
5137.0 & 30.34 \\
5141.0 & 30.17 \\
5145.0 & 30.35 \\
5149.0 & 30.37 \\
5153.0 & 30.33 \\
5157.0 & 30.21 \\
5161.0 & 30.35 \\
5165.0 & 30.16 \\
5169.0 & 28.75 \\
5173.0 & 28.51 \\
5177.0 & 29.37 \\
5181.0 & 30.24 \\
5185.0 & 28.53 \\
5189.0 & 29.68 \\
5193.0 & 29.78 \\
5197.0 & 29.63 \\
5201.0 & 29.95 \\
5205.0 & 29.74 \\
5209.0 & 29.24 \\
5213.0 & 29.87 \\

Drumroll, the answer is 1.01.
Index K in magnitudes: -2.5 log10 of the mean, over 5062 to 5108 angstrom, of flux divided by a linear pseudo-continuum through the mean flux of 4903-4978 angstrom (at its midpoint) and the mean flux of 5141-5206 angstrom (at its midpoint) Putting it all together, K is -0.01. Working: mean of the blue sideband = 31.4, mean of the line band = 30.7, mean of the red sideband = 29.8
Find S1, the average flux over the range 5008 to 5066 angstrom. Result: 30.9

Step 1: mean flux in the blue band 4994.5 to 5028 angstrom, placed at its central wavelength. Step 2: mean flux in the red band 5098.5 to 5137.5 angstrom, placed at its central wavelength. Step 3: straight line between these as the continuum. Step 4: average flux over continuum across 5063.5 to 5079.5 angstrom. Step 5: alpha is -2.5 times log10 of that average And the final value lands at 0.00 mag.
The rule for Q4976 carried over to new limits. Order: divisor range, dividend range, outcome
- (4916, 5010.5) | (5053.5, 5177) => 1.03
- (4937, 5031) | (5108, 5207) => 1.03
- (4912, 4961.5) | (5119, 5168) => 1.05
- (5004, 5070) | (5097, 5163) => 1.02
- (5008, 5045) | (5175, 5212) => 1.02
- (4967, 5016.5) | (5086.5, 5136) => 1.03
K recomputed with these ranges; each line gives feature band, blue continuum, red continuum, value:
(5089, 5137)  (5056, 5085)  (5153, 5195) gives -0.01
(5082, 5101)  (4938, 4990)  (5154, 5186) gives -0.01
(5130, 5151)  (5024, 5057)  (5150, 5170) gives -0.01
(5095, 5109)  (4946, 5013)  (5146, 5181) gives -0.01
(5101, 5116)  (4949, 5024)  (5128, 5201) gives -0.01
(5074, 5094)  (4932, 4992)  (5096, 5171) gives 0.00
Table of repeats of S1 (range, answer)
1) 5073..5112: 30.6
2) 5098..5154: 30.5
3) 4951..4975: 31.3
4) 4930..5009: 31.3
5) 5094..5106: 30.7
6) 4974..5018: 31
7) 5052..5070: 30.9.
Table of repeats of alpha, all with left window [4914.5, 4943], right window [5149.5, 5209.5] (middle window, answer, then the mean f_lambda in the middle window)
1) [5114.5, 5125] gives -0.02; 30.5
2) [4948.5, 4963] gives 0.00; 31.2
